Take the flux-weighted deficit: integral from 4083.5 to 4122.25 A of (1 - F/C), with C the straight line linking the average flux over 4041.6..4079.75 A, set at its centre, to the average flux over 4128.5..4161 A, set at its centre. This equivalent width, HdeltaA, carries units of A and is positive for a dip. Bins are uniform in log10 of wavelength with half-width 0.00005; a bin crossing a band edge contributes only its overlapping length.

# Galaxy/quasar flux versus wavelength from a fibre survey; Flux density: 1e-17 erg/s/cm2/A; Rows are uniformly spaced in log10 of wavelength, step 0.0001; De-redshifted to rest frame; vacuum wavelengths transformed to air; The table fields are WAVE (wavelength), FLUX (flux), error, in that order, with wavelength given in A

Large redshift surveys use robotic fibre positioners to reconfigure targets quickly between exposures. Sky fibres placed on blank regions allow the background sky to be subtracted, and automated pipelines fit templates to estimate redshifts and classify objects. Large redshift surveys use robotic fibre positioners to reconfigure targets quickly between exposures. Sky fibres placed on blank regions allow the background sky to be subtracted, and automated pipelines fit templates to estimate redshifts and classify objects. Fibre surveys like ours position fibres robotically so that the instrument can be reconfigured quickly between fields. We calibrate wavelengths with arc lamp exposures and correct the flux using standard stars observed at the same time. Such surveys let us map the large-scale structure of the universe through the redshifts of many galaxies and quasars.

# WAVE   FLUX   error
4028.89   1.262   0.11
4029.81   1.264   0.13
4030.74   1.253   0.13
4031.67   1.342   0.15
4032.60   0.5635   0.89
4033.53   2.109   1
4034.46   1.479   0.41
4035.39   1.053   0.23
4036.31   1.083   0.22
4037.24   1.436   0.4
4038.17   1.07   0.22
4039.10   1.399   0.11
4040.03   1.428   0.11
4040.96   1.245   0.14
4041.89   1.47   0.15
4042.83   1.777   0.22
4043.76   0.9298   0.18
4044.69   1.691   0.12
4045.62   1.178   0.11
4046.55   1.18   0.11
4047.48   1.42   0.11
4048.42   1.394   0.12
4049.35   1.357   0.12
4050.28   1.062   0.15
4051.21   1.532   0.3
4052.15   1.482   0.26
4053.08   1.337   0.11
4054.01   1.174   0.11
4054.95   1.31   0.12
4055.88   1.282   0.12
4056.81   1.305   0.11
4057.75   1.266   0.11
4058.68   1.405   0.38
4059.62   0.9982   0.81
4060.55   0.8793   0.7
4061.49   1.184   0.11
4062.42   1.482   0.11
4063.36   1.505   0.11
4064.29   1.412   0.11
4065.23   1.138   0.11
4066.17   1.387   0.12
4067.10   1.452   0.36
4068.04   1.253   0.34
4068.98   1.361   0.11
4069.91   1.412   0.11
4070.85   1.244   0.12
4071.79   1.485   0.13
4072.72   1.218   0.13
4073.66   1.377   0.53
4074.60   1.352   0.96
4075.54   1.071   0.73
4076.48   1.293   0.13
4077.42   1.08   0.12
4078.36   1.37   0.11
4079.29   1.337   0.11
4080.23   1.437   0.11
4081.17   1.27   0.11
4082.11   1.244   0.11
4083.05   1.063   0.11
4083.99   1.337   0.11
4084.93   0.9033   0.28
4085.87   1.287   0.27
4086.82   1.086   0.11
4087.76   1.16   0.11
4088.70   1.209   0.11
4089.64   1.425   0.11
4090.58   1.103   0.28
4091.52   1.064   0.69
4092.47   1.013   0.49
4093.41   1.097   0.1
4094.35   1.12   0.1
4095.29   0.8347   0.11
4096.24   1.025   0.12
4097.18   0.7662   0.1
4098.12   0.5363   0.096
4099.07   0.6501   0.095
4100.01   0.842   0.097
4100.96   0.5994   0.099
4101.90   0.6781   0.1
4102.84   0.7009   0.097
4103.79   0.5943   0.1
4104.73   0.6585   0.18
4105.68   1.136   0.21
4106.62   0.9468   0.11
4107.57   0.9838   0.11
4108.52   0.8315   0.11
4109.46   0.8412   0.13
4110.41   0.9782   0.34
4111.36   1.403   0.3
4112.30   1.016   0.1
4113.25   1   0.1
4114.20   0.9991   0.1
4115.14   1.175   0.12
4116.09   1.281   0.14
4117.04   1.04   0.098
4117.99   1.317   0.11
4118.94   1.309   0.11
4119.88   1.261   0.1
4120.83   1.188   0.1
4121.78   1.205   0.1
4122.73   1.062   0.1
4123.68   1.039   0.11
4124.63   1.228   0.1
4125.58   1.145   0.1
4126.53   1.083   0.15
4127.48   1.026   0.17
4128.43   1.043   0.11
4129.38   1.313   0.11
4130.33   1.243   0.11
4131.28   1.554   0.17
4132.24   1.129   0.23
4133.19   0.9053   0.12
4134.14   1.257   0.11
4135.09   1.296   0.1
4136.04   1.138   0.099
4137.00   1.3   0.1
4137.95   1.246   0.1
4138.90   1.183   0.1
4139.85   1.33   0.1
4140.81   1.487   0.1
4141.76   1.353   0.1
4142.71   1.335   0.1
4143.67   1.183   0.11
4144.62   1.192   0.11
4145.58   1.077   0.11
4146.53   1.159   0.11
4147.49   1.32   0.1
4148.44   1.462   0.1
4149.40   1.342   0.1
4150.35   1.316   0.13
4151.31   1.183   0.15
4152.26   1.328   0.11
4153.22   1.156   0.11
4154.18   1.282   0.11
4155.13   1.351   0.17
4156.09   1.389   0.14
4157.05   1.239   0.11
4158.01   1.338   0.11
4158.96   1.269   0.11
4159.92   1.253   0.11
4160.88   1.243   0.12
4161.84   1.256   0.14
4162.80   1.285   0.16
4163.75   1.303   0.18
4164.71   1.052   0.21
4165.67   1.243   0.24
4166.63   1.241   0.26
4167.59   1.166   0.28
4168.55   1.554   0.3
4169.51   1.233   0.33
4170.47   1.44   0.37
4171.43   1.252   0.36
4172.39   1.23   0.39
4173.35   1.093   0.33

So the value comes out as 8.3 A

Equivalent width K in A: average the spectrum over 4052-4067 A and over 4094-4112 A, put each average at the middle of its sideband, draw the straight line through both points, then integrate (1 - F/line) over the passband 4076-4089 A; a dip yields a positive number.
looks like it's -2.0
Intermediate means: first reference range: 1.28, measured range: 1.22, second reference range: 0.849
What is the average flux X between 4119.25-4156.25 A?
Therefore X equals 1.23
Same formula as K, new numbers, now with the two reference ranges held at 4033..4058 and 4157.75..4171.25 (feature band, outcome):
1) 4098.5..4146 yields 7.50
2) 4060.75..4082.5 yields 0.29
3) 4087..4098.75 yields 2.62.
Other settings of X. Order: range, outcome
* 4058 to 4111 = 1.11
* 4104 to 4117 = 1.01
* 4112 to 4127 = 1.15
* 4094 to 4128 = 0.986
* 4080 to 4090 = 1.21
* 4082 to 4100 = 1.04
